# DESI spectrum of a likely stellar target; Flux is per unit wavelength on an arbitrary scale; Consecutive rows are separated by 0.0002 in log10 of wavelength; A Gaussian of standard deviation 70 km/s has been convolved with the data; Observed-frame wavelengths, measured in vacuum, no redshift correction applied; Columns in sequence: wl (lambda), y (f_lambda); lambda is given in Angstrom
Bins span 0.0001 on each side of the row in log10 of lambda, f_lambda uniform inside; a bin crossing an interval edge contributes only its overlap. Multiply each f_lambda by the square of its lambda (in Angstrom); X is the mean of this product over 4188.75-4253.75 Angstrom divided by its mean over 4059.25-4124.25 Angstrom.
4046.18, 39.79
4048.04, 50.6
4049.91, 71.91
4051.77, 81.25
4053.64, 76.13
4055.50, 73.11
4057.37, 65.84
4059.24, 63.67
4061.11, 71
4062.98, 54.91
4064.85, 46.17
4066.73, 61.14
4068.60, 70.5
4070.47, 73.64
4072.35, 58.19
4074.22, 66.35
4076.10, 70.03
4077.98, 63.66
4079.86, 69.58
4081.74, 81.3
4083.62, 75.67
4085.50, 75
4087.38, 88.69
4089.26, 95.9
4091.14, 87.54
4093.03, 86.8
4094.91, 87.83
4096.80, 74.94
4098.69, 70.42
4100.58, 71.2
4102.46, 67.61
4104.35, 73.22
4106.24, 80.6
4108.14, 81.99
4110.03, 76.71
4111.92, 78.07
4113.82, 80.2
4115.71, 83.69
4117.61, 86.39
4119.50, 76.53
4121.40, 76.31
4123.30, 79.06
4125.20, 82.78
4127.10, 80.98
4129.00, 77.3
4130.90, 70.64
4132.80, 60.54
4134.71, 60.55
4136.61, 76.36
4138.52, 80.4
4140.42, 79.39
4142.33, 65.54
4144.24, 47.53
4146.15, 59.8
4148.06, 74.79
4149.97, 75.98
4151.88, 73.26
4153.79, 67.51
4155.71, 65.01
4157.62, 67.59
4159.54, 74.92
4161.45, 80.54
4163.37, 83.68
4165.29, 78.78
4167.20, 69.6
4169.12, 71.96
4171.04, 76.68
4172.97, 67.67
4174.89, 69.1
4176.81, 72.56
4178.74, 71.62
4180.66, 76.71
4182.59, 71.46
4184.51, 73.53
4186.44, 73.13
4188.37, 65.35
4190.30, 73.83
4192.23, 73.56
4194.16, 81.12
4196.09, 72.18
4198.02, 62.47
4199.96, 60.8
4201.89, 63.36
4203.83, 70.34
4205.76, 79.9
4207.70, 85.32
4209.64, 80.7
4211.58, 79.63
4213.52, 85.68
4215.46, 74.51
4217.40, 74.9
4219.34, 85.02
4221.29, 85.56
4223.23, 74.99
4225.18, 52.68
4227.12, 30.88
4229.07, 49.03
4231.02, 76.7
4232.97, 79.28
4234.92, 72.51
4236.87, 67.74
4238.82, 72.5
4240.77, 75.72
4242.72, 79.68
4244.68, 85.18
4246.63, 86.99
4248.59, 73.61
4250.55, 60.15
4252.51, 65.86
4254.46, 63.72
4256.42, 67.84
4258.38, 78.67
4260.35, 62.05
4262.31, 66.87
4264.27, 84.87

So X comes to 1.0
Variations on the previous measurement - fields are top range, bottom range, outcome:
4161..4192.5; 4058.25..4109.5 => 1.05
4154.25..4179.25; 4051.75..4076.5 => 1.16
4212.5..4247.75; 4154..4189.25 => 1.03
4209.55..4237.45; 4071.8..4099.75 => 0.99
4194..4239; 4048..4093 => 1.07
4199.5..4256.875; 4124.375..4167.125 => 1.04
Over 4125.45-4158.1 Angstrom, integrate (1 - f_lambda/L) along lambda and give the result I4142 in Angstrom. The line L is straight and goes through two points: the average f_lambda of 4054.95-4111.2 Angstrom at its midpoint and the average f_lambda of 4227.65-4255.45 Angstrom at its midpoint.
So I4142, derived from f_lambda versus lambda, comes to 1.1 Angstrom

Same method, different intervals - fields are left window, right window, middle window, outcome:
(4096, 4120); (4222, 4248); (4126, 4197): 1.9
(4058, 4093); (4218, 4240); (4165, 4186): -1.0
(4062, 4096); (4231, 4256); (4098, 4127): -1.9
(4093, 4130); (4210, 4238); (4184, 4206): 0.7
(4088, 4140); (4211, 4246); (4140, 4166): 1.8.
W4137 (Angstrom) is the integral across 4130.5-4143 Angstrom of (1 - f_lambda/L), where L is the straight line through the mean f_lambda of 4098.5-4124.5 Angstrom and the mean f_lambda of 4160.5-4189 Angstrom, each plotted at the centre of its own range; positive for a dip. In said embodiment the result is 0.9 Angstrom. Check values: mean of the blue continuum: 77.5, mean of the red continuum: 73.6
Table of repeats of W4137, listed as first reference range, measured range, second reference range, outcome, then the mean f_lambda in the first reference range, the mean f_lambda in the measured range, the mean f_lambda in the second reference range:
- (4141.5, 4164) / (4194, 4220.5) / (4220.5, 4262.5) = -2.2 Angstrom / 69.5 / 75.3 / 69.5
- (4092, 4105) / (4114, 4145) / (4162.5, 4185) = 0.3 Angstrom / 76.1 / 74.3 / 73.6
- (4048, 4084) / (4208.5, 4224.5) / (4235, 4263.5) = -1.9 Angstrom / 67.5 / 79.7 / 72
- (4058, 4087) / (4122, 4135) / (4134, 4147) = -1.3 Angstrom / 67.1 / 73.8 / 67.3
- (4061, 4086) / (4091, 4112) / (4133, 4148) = -3.4 Angstrom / 66.7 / 77.7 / 67.2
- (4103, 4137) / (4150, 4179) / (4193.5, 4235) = 0.6 Angstrom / 76.7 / 72.8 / 71.6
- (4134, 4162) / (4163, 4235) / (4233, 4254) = -0.1 Angstrom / 69.9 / 72.2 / 74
